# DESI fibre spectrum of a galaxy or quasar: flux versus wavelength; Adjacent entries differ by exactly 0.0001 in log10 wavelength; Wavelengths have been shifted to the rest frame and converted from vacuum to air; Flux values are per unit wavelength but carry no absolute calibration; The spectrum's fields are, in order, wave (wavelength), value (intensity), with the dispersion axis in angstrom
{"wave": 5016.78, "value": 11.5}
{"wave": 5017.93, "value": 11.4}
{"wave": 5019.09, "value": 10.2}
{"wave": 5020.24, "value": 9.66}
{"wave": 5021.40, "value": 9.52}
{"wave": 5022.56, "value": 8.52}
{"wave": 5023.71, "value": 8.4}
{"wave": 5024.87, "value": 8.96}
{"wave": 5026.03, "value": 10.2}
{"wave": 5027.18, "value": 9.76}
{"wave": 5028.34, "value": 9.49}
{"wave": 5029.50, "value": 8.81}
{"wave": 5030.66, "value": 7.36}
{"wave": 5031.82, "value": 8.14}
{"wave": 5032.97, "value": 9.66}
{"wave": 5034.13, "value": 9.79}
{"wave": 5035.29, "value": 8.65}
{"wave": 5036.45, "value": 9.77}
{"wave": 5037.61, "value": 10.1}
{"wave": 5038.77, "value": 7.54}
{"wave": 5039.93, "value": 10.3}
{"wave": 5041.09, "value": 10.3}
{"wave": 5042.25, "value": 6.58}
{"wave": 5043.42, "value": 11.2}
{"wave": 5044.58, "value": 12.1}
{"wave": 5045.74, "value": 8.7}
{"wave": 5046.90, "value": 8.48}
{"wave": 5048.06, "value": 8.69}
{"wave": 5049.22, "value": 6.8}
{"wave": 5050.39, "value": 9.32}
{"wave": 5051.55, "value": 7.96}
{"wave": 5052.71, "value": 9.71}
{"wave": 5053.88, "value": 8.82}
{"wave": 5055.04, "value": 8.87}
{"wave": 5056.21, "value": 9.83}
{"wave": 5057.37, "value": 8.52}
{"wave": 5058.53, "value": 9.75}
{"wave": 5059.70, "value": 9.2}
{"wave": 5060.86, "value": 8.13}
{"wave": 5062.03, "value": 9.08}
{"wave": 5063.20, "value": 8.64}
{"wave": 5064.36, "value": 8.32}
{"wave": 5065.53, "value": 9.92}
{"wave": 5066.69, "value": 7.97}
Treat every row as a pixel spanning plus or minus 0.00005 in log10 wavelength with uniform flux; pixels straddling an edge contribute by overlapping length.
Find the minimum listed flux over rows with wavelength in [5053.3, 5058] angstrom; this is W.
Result 8.52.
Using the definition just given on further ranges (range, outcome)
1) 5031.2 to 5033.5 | 8.14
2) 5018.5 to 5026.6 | 8.4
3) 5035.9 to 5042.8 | 6.58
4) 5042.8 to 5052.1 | 6.8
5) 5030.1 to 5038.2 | 7.36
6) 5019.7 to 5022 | 9.52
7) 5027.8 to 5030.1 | 8.81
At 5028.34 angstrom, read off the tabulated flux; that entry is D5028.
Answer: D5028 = 9.49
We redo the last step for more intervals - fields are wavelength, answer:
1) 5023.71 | 8.4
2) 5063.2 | 8.64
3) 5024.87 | 8.96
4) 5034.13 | 9.79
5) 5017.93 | 11.4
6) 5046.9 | 8.48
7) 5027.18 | 9.76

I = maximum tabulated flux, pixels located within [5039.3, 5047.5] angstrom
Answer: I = 12.1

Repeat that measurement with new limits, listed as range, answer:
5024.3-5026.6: 10.2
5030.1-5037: 9.79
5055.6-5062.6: 9.83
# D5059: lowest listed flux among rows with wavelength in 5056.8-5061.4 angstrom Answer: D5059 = 8.13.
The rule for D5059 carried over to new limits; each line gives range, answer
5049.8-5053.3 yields 7.96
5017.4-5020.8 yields 9.66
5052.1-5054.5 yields 8.82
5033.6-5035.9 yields 8.65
